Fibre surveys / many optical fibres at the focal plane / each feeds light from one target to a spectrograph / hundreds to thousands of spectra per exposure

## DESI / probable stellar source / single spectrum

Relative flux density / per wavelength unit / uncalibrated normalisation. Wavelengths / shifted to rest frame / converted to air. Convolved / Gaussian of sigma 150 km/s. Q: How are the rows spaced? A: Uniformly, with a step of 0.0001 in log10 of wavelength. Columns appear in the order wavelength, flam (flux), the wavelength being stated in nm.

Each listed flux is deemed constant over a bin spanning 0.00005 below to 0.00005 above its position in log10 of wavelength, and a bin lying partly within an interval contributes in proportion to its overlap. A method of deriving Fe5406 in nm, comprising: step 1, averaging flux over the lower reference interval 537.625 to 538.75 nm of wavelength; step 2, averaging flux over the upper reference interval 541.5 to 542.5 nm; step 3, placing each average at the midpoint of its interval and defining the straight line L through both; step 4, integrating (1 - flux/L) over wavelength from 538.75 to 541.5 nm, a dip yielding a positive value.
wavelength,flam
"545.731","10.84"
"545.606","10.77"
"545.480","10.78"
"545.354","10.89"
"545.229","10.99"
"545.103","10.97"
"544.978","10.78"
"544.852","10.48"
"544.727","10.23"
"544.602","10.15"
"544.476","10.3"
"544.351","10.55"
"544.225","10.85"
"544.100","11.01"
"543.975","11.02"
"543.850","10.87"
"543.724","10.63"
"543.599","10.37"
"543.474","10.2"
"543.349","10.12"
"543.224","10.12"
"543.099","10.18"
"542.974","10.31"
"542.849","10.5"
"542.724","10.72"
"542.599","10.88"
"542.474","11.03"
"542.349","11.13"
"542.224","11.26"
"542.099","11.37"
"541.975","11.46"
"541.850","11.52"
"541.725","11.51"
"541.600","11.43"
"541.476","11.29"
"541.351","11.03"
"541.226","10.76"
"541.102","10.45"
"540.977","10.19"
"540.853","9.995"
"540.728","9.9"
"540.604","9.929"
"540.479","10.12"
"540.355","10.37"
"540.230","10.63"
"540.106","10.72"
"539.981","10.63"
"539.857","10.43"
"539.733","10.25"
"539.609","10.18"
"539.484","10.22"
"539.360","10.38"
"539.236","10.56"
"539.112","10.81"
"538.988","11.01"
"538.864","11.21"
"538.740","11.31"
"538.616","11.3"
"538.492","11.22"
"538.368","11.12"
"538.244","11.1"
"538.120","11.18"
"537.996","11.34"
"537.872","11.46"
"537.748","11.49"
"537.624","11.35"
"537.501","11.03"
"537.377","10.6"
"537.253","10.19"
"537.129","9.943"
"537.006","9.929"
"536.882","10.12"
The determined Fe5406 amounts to 0.20 nm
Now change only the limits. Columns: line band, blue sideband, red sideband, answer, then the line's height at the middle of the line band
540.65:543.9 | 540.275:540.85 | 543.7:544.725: -0.12 nm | 10.3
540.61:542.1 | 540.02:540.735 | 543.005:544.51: -0.07 nm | 10.4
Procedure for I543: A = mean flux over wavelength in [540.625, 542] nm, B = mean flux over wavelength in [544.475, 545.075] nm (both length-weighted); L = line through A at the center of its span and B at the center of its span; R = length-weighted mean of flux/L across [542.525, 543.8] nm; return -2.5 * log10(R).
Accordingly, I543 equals 0.02 mag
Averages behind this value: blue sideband 10.8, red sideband 10.4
